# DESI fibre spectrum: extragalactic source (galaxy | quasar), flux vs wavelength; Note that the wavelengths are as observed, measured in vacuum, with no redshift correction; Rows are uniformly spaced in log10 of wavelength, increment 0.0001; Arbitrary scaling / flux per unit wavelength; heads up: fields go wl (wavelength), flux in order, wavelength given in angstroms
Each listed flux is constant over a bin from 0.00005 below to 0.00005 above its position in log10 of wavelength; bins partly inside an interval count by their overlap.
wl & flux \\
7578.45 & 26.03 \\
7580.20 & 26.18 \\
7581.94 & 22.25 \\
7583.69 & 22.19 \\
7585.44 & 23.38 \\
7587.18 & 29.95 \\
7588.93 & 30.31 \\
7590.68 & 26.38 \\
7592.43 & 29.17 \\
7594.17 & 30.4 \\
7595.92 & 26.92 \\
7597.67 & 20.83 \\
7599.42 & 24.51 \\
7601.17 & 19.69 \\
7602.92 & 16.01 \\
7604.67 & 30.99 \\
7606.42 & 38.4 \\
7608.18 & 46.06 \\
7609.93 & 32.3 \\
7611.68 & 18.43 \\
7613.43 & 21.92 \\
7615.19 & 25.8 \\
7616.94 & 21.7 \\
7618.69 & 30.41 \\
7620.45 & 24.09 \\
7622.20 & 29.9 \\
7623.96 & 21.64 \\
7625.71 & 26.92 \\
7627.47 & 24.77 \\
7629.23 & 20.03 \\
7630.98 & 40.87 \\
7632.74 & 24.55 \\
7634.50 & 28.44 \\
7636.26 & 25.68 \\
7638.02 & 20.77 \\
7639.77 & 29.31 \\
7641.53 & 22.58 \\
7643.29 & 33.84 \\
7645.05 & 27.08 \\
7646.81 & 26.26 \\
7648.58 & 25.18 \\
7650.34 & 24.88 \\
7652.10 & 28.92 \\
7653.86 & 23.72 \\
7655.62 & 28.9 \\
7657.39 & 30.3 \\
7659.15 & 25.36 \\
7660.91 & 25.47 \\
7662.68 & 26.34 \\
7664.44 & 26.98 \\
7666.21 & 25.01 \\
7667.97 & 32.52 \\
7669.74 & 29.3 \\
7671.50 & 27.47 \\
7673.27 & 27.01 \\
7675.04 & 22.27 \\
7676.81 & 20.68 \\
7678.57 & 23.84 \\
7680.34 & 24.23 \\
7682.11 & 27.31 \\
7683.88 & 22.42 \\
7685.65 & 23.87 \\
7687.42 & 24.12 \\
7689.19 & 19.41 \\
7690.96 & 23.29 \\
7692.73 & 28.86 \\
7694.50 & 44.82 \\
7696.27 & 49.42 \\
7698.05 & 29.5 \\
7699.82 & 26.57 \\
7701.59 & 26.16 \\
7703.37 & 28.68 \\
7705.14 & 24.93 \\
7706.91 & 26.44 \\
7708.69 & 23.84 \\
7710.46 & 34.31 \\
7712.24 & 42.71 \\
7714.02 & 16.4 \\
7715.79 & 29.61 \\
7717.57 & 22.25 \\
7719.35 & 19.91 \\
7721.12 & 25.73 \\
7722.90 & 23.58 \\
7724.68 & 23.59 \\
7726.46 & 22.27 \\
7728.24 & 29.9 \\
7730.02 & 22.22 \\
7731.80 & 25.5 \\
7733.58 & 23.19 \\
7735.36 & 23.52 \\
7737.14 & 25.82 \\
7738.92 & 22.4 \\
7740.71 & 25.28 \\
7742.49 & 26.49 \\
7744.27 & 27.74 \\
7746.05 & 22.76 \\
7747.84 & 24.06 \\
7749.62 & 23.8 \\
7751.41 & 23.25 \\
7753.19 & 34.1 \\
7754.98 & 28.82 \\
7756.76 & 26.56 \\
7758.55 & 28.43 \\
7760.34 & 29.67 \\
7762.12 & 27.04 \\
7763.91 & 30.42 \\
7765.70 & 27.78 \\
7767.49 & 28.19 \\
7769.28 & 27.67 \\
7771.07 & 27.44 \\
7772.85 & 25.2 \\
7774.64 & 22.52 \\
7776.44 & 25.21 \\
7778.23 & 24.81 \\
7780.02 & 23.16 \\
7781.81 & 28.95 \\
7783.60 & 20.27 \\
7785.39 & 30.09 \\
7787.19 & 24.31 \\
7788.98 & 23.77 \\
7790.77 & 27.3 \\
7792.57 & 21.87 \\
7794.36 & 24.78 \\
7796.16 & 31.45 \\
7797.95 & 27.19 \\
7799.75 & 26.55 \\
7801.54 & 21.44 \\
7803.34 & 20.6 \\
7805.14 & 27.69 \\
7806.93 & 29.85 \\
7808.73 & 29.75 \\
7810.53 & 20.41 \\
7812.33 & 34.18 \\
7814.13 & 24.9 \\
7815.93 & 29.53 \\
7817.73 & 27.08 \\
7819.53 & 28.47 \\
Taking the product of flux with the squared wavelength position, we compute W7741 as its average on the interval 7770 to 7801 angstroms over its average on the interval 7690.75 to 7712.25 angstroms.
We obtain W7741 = 0.8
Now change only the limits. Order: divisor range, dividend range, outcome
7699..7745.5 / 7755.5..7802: 1.04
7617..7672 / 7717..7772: 0.98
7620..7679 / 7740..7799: 1.03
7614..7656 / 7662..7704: 1.05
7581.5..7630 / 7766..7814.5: 1.03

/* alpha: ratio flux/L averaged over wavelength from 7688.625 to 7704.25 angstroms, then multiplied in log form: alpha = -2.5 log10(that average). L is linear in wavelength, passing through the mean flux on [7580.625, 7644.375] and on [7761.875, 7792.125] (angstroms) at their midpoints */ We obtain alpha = -0.17 mag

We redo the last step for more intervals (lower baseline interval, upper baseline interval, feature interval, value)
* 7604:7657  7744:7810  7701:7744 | 0.046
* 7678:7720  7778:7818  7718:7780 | 0.049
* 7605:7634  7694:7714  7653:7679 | 0.137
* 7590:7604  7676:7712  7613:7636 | -0.040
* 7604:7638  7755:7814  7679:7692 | 0.158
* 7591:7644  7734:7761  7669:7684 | 0.063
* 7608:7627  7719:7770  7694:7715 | -0.183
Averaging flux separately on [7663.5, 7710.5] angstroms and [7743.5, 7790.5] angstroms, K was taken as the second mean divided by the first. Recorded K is 0.96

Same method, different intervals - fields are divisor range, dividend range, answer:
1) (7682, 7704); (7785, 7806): 0.88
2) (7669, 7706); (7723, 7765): 0.95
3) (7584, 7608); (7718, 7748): 0.90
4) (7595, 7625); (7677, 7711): 1.05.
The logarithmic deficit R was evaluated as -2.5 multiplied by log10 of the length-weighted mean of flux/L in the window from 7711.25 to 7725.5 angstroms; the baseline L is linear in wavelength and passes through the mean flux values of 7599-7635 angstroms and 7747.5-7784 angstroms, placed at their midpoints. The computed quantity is 0.052 mag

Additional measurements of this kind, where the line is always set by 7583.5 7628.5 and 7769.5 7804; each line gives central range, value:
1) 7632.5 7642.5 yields 0.05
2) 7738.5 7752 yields 0.04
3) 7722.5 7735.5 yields 0.06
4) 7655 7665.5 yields -0.04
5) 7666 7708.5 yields -0.06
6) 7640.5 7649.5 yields -0.03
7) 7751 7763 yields -0.12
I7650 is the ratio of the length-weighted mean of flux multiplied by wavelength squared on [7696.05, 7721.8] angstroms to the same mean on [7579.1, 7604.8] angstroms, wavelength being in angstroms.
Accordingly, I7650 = 1.15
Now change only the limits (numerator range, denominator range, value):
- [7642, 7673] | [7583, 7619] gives 1.03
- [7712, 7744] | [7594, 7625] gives 0.96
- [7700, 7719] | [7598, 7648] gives 1.04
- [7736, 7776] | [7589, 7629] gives 1.04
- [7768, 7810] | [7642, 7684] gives 1.00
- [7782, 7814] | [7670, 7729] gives 0.99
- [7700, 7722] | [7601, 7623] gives 0.99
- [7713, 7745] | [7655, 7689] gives 0.95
